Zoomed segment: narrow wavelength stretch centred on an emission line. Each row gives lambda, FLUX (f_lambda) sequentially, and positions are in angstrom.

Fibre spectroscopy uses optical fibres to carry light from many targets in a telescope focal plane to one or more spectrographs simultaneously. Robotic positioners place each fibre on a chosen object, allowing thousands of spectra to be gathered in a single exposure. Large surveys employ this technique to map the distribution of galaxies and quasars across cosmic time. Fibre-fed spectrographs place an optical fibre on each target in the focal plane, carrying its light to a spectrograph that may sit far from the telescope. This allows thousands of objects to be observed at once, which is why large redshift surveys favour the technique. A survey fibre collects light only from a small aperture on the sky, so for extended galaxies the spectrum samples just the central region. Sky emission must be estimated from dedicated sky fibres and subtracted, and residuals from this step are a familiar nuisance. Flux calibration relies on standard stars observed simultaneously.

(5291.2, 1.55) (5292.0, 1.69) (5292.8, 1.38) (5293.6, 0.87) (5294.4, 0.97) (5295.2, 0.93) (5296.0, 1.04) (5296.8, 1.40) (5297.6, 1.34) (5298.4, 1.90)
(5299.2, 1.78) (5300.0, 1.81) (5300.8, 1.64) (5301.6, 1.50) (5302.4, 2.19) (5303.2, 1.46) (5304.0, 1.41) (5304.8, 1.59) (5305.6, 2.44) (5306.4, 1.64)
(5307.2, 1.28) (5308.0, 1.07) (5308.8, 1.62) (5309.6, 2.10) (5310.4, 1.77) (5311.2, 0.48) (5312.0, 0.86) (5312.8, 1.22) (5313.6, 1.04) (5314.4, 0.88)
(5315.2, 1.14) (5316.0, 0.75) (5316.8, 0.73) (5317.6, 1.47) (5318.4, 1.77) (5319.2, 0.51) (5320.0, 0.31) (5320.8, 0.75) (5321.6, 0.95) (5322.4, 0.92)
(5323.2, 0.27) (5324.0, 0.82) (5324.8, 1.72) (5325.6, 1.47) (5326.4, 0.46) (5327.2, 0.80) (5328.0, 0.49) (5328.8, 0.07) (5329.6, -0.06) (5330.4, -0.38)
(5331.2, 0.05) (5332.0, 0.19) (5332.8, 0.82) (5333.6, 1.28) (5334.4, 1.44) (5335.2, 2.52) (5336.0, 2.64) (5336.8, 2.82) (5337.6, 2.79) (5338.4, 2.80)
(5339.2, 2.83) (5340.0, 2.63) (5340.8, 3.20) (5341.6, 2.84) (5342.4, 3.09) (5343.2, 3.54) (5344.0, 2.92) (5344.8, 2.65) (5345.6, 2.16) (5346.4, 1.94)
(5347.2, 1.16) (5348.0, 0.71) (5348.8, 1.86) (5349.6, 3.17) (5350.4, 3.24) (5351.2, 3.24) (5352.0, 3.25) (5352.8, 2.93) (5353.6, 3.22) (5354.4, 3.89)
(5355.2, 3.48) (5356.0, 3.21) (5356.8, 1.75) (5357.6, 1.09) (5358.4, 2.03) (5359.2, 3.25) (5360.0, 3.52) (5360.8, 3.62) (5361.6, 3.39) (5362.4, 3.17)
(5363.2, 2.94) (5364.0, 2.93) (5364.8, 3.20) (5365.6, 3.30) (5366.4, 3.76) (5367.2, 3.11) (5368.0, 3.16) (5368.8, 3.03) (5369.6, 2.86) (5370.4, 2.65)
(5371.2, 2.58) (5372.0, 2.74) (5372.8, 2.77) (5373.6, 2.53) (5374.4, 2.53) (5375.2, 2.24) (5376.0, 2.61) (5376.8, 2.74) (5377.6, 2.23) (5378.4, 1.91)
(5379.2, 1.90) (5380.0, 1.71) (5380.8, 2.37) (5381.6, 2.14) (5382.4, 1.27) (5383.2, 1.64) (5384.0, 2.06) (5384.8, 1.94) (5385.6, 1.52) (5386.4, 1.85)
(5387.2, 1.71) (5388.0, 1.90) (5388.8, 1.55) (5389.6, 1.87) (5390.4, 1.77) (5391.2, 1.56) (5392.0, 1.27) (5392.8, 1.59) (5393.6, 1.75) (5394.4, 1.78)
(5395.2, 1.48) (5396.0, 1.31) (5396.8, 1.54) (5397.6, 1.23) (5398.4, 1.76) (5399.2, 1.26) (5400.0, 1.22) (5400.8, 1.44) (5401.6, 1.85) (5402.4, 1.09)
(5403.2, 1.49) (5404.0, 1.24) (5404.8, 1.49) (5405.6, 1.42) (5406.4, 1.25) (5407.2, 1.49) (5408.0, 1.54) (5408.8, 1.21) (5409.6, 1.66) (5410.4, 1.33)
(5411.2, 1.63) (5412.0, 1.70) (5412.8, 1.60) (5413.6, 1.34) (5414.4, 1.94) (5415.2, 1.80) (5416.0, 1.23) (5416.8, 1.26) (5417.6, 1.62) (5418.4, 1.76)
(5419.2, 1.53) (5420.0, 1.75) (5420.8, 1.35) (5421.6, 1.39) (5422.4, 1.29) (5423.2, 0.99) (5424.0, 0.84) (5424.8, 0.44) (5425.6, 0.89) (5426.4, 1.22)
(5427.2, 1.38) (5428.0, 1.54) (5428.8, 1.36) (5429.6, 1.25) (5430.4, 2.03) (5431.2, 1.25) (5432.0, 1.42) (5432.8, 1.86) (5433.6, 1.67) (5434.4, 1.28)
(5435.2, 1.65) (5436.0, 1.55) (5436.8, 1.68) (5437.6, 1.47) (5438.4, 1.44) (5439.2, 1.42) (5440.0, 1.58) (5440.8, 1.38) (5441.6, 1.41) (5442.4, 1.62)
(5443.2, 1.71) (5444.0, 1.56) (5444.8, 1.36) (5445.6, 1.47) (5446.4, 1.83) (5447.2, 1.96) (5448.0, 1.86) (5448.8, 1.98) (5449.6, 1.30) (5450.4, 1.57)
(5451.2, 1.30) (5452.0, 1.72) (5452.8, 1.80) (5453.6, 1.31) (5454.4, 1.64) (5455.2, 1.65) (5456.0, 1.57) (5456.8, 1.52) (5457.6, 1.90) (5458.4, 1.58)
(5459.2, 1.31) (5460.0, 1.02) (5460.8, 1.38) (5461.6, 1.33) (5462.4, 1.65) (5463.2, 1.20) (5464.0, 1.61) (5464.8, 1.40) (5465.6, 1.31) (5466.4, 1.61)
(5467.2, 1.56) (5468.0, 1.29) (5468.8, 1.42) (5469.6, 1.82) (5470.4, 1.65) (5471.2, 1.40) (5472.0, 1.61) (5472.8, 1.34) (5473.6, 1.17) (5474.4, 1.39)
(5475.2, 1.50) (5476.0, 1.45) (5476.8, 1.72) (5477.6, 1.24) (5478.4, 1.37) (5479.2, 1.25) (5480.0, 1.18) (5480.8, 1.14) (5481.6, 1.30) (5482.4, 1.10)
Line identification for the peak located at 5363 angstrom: Lyman alpha 1216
